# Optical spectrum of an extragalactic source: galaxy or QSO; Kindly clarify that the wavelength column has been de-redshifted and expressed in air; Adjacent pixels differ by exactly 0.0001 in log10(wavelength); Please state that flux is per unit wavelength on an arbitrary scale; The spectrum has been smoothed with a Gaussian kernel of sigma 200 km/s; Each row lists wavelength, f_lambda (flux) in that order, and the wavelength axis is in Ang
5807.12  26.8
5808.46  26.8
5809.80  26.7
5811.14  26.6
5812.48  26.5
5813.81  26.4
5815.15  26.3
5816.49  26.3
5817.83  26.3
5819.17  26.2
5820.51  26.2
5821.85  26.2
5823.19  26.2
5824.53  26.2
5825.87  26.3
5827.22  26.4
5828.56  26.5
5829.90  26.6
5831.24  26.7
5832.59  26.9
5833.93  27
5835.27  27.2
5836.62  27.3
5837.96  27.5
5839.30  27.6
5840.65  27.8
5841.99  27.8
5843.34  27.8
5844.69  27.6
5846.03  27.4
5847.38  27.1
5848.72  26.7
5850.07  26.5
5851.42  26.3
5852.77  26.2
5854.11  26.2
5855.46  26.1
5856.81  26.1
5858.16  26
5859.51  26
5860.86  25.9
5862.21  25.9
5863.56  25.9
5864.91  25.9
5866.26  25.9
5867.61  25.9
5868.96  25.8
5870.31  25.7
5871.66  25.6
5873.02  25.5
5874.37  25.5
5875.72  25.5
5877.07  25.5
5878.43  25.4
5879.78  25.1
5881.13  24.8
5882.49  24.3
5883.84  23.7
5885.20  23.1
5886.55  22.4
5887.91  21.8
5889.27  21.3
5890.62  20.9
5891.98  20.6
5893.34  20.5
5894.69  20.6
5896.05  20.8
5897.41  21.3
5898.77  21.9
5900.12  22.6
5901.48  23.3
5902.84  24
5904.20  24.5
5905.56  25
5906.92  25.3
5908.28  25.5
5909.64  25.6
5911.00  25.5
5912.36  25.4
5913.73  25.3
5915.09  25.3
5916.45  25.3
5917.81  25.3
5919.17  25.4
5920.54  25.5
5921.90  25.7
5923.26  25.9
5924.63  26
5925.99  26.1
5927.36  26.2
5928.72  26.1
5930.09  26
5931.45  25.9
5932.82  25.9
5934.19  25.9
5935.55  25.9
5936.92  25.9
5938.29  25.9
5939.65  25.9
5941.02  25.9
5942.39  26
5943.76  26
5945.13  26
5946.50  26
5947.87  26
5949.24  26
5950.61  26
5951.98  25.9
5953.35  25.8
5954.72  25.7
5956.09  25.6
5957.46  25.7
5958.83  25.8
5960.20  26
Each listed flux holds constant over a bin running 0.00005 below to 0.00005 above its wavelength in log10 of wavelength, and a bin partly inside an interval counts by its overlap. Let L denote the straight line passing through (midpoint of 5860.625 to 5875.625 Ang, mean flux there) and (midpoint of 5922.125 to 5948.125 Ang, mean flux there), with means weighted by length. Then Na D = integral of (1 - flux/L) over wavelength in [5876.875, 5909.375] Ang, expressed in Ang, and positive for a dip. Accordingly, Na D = 3.5 Ang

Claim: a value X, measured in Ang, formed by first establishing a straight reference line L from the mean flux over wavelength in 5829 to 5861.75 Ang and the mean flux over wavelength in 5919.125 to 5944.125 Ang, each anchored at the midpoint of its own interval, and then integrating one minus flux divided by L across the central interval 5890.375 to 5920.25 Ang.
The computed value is 2.8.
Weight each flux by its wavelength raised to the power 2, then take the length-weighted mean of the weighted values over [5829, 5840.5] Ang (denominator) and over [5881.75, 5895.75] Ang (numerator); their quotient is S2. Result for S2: 0.82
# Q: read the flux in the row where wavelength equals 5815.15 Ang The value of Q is 26.3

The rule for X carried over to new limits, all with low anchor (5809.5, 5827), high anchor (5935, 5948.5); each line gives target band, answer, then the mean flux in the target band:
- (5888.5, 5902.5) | 2.49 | 21.4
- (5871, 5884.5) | 0.54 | 25.1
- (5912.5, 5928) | 0.23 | 25.6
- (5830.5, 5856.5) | -0.77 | 27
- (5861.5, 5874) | 0.19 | 25.8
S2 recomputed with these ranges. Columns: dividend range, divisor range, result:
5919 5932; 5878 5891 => 1.13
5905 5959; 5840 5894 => 1.04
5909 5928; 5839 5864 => 0.98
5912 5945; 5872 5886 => 1.06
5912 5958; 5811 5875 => 1.01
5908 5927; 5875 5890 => 1.08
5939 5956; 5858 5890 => 1.07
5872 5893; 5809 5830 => 0.92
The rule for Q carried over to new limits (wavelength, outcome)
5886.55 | 22.4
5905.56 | 25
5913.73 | 25.3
